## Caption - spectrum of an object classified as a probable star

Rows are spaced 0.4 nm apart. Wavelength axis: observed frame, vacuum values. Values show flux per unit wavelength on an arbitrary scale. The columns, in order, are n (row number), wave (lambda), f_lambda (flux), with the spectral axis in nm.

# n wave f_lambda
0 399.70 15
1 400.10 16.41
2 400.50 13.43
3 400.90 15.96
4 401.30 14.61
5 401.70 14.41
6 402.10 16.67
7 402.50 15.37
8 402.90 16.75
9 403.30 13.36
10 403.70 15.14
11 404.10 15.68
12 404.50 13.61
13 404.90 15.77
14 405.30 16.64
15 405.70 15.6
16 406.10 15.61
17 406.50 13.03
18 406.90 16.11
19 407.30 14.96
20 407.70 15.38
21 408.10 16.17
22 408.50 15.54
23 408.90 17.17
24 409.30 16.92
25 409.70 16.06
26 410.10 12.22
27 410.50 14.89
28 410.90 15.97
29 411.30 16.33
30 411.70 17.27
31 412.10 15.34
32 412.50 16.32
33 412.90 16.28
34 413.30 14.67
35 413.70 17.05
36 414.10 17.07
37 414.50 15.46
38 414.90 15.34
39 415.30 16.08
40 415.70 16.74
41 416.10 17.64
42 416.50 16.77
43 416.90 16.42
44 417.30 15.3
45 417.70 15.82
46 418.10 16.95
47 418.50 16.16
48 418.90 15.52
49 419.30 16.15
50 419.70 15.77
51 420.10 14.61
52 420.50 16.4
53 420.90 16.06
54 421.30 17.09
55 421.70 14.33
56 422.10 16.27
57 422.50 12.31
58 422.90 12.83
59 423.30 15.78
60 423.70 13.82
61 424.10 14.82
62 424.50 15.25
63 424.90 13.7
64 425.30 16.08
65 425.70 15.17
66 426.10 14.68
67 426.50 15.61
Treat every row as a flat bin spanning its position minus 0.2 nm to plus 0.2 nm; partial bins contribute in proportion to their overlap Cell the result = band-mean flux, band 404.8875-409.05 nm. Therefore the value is 15.6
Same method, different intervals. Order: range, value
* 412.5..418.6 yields 16.3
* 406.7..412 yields 15.8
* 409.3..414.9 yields 15.8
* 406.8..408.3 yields 15.6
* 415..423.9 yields 15.7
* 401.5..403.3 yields 15.5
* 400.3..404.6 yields 15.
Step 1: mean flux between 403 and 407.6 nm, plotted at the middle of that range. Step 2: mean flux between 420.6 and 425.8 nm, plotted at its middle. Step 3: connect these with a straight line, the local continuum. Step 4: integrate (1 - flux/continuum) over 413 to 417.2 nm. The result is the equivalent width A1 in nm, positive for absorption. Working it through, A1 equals -0.37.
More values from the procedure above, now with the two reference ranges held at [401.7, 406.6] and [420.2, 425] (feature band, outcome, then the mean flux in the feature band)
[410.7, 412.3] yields -0.12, 16.2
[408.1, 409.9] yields -0.14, 16.4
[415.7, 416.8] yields -0.15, 17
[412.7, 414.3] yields -0.12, 16.3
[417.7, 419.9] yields -0.16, 16.1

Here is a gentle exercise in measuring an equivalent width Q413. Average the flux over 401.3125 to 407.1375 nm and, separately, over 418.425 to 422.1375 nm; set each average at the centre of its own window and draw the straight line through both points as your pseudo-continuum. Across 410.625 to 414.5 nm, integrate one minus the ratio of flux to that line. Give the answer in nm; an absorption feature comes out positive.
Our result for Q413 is -0.16 nm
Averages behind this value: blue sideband 15.2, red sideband 15.8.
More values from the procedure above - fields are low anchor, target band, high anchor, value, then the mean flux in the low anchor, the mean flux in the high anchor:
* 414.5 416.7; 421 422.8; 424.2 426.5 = 0.068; 16.4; 15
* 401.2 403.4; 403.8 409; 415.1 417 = 0.097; 15.3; 16.7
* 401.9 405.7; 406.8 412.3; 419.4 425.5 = -0.147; 15.5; 15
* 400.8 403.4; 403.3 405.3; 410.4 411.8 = 0.065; 15.4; 16.1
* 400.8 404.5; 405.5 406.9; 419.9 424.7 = 0.021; 15.2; 15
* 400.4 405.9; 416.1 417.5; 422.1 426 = -0.152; 15.2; 14.5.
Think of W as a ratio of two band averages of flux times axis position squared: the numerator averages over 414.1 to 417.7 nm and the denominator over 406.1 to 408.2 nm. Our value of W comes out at 1.1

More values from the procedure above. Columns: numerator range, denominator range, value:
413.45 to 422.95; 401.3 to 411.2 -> 1.09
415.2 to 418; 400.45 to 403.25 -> 1.15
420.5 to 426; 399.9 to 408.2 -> 1.07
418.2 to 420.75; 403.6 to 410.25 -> 1.09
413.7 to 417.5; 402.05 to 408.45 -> 1.12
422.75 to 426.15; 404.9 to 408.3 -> 1.04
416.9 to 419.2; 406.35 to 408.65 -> 1.10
